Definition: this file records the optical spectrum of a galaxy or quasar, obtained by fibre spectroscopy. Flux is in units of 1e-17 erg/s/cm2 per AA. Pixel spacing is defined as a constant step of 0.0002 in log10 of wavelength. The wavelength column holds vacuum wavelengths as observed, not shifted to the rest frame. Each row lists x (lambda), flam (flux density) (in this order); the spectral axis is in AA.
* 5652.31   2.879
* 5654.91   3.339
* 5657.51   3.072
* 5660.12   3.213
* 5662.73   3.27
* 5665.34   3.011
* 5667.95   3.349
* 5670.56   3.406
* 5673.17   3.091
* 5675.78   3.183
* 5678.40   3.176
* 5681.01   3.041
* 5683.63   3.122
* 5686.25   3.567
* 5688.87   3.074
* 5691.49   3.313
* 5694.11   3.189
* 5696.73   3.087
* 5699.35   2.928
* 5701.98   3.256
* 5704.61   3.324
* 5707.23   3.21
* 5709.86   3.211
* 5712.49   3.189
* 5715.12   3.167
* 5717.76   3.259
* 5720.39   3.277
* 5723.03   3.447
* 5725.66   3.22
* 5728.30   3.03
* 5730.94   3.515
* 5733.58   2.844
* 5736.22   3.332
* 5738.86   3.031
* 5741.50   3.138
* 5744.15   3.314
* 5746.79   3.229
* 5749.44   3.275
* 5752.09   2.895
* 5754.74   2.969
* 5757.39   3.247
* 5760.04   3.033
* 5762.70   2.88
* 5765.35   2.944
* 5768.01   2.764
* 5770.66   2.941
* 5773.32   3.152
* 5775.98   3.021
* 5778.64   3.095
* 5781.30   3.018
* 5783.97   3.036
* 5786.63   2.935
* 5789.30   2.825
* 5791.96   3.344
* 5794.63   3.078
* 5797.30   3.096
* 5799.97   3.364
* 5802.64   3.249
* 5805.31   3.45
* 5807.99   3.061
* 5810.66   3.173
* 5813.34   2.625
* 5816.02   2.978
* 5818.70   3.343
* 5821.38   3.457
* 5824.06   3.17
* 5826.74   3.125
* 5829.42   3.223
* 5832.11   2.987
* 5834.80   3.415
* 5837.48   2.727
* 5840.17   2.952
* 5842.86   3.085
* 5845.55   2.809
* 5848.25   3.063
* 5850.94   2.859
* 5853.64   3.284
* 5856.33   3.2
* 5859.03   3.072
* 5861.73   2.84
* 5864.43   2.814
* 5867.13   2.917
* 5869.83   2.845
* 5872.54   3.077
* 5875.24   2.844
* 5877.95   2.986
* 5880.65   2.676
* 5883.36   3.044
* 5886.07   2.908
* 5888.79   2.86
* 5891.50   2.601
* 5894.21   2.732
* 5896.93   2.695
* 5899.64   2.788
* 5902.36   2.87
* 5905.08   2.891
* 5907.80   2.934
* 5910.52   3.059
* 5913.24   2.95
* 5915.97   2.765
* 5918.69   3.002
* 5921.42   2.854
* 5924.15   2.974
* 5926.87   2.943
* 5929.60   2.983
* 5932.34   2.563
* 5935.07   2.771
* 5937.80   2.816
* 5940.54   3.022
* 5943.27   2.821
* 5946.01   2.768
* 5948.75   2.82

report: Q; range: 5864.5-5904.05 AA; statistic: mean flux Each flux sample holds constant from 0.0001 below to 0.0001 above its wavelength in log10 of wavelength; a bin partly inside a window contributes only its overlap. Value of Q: 2.85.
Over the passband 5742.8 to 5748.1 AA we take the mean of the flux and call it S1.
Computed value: 3.27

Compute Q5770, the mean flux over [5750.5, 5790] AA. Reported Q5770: 2.99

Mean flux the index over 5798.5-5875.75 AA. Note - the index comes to 3.07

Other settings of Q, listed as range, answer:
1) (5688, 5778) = 3.14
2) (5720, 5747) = 3.21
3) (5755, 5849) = 3.08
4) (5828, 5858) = 3.06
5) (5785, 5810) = 3.16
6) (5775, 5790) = 2.99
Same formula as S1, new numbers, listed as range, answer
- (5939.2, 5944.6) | 2.93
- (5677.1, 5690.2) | 3.2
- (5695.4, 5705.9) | 3.15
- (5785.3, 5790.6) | 2.88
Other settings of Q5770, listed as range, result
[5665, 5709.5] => 3.2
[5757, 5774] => 2.97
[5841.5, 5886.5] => 2.96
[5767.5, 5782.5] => 3.01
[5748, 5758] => 3.09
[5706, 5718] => 3.2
